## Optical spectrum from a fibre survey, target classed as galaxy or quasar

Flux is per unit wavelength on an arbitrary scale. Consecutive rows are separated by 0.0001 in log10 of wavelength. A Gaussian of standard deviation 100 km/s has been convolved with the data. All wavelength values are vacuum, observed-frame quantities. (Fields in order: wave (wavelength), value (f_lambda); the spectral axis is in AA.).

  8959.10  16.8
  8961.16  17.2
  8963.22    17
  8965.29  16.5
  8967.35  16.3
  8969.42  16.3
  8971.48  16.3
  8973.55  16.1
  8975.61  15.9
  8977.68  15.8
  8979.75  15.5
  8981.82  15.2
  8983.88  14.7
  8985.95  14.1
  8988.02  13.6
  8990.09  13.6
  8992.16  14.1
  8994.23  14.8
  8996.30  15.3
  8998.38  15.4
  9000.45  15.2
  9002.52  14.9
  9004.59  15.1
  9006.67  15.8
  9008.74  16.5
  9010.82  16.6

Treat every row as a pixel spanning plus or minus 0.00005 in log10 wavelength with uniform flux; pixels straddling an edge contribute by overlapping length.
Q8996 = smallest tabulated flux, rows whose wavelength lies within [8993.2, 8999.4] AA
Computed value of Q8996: 14.8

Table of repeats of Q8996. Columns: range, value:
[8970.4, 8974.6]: 16.1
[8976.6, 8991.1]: 13.6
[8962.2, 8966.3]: 16.5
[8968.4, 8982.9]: 15.2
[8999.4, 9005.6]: 14.9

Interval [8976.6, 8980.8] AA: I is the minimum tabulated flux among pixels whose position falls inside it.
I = 15.5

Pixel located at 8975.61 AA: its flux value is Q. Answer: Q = 15.9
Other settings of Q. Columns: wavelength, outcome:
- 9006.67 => 15.8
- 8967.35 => 16.3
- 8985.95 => 14.1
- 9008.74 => 16.5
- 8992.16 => 14.1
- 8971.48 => 16.3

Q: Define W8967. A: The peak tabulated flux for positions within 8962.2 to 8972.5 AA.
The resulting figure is 17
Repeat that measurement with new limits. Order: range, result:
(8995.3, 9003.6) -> 15.4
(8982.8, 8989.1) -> 14.7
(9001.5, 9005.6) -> 15.1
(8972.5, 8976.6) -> 16.1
